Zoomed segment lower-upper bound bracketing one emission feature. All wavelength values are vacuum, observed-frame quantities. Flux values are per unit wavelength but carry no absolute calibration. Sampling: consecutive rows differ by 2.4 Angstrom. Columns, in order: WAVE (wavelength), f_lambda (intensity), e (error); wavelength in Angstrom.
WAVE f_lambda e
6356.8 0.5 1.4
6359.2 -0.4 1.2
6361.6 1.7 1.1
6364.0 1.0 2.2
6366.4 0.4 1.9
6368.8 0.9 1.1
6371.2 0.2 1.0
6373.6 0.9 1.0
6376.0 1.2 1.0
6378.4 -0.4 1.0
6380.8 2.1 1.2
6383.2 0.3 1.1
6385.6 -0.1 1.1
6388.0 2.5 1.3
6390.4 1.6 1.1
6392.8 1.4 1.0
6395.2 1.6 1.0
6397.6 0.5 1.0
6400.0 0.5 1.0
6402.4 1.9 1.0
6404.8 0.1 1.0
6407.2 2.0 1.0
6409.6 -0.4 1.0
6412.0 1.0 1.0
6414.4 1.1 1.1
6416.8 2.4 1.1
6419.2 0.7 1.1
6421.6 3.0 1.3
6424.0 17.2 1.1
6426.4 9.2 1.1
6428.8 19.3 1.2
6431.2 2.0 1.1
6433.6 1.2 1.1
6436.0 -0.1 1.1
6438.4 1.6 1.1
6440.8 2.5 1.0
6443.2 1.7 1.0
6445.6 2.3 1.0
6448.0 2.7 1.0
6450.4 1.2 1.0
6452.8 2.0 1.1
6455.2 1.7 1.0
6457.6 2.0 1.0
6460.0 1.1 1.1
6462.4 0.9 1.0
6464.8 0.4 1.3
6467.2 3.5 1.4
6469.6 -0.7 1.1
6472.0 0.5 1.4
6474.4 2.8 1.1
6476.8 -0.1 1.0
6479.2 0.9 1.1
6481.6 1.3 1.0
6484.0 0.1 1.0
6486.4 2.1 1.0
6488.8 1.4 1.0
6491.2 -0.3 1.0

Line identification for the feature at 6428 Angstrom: [O II] 3727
